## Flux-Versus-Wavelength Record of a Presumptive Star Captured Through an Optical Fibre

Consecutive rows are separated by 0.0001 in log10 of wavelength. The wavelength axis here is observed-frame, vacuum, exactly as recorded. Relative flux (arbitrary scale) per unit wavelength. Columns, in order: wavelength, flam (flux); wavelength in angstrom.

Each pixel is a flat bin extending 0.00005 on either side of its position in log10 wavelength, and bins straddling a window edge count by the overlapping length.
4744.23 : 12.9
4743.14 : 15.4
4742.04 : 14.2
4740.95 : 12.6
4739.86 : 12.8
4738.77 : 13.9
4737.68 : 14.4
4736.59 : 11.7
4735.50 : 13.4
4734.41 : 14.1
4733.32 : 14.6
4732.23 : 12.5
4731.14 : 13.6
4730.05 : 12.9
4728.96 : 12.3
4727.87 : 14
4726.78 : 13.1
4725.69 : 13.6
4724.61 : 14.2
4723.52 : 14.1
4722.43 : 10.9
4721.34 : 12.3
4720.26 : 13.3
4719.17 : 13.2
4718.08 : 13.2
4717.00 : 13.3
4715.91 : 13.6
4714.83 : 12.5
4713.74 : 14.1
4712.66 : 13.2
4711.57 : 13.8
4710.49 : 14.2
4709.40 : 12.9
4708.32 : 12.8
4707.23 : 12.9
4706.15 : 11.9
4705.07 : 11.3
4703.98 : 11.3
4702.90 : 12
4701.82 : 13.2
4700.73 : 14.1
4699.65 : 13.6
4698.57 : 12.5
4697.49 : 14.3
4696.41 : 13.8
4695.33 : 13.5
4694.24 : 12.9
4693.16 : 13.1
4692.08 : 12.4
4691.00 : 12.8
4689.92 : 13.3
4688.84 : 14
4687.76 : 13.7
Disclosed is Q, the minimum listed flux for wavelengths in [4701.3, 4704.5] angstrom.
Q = 11.3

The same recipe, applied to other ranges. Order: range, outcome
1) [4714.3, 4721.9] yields 12.3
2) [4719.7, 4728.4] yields 10.9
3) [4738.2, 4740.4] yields 12.8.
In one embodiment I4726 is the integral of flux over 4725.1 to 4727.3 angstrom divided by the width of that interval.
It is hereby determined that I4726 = 13.4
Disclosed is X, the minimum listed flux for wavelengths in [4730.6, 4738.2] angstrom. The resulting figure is 11.7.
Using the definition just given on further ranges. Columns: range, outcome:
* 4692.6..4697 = 12.9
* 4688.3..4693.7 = 12.4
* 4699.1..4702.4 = 13.2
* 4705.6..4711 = 11.9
